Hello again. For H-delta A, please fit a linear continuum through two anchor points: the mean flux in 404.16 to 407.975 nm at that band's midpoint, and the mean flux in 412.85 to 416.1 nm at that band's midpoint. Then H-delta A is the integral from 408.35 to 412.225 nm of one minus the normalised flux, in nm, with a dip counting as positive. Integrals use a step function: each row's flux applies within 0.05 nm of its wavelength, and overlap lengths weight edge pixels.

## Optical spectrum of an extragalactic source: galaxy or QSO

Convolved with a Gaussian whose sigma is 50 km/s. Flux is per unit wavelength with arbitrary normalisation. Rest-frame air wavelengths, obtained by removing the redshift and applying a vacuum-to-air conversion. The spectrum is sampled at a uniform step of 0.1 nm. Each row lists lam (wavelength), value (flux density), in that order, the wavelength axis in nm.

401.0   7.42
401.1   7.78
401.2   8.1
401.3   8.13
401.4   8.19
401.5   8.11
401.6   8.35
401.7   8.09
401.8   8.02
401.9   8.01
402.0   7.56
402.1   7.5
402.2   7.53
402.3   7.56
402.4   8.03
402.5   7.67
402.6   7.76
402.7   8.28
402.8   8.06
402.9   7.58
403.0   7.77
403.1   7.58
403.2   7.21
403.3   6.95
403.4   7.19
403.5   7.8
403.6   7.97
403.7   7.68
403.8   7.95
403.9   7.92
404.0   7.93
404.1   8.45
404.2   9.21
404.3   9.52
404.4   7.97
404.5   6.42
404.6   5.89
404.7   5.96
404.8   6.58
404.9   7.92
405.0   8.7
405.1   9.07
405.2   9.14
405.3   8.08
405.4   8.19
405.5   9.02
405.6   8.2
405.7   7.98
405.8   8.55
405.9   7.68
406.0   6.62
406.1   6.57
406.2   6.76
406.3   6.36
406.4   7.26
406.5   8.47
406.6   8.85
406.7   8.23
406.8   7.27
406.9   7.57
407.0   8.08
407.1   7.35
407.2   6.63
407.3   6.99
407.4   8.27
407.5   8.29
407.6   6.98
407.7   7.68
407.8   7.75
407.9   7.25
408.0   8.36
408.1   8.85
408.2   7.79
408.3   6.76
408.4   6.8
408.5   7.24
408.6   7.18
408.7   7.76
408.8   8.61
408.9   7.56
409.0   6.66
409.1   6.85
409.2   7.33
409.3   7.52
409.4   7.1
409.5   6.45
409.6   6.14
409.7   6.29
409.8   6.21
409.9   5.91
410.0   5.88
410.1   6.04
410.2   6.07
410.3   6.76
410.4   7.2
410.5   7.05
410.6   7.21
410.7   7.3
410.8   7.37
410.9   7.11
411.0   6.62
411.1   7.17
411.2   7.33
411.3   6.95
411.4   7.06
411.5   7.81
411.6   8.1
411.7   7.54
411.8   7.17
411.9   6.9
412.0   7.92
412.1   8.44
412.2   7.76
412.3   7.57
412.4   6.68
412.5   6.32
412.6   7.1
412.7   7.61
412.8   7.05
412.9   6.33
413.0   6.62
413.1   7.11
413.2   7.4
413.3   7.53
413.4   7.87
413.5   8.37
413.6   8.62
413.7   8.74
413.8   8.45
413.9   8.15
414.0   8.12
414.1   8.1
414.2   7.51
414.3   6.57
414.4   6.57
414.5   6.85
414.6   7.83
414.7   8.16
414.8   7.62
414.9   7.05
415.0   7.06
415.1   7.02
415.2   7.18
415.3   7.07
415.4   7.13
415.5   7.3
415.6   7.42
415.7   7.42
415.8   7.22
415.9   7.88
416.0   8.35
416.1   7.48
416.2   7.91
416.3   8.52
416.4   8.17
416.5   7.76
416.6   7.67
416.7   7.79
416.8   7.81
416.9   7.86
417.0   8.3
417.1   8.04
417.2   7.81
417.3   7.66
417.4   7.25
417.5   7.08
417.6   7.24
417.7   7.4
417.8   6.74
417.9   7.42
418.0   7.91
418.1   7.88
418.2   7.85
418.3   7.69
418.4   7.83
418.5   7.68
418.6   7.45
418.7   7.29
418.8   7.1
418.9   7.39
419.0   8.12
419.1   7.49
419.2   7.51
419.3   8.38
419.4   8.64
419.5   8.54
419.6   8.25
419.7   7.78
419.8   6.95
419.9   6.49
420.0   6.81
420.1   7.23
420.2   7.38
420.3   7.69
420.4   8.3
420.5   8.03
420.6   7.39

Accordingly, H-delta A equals 0.273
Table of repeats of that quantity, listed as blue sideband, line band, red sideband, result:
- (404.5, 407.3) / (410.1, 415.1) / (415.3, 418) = 0.175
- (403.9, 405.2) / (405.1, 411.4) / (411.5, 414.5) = 0.290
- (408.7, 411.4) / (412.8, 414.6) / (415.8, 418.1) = -0.060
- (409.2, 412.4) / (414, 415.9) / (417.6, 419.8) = 0.016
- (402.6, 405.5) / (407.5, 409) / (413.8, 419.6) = 0.032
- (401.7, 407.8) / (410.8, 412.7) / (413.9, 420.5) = 0.084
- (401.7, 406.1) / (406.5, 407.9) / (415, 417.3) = 0.014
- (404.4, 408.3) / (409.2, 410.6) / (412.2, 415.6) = 0.183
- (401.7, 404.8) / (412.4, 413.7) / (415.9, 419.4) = 0.059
